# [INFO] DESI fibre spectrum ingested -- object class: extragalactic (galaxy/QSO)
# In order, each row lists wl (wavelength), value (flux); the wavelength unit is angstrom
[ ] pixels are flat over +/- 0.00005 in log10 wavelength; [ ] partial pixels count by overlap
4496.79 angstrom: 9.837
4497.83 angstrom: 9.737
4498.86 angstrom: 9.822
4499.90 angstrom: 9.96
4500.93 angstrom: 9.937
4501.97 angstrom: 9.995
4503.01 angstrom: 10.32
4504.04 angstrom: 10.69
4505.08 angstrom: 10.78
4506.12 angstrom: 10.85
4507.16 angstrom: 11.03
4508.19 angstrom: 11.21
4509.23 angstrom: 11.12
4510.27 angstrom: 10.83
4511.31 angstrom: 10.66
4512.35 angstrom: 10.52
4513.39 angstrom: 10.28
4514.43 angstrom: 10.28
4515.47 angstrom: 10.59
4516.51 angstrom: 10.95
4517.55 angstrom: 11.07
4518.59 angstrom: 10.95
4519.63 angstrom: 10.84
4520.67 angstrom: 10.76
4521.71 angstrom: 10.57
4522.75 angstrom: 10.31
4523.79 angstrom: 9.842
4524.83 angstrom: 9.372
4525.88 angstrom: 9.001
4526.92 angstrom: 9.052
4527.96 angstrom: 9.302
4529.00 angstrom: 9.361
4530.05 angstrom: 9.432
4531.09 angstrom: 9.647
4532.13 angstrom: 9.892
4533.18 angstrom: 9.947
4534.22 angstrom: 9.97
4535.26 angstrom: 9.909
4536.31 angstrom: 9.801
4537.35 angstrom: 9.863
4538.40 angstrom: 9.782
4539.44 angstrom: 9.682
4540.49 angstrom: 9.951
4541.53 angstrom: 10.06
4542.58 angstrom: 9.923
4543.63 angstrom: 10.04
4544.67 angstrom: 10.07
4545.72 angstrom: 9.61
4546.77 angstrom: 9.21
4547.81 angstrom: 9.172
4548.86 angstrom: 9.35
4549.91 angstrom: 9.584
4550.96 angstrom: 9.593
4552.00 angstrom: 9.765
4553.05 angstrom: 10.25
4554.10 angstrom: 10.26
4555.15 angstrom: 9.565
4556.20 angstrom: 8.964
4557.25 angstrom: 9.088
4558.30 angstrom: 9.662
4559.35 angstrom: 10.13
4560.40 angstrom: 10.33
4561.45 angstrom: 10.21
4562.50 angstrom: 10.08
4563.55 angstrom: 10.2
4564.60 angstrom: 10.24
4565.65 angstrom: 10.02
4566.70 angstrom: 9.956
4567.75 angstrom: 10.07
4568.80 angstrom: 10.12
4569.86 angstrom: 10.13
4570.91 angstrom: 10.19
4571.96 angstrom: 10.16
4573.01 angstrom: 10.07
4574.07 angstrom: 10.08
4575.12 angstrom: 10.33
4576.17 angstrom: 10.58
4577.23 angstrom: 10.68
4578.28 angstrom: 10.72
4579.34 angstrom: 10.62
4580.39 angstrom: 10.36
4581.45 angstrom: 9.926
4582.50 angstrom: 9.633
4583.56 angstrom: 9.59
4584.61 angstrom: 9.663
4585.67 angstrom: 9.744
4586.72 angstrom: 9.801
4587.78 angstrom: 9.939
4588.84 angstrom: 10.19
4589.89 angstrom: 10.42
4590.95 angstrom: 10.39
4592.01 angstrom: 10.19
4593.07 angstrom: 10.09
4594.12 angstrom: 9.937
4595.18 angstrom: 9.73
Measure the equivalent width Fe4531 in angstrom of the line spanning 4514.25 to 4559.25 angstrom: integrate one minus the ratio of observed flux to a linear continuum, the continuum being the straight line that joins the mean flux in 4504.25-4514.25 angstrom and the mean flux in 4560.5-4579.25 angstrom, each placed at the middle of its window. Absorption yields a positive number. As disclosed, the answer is 2.86 angstrom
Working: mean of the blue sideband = 10.8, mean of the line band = 9.87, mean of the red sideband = 10.2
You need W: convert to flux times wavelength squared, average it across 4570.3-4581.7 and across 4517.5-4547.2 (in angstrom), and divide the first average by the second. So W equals 1.07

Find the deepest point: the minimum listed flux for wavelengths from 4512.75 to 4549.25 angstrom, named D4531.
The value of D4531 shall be 9.001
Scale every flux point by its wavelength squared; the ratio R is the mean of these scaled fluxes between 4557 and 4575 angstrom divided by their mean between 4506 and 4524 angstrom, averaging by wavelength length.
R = 1.0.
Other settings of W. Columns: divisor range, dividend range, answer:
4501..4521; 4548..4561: 0.92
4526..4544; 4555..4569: 1.03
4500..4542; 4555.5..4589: 1.01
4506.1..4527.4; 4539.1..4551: 0.94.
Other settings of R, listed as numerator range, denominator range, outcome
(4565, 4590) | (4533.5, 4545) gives 1.04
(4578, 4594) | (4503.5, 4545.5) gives 1.01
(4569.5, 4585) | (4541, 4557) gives 1.07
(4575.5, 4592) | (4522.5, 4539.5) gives 1.08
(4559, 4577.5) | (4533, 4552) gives 1.06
